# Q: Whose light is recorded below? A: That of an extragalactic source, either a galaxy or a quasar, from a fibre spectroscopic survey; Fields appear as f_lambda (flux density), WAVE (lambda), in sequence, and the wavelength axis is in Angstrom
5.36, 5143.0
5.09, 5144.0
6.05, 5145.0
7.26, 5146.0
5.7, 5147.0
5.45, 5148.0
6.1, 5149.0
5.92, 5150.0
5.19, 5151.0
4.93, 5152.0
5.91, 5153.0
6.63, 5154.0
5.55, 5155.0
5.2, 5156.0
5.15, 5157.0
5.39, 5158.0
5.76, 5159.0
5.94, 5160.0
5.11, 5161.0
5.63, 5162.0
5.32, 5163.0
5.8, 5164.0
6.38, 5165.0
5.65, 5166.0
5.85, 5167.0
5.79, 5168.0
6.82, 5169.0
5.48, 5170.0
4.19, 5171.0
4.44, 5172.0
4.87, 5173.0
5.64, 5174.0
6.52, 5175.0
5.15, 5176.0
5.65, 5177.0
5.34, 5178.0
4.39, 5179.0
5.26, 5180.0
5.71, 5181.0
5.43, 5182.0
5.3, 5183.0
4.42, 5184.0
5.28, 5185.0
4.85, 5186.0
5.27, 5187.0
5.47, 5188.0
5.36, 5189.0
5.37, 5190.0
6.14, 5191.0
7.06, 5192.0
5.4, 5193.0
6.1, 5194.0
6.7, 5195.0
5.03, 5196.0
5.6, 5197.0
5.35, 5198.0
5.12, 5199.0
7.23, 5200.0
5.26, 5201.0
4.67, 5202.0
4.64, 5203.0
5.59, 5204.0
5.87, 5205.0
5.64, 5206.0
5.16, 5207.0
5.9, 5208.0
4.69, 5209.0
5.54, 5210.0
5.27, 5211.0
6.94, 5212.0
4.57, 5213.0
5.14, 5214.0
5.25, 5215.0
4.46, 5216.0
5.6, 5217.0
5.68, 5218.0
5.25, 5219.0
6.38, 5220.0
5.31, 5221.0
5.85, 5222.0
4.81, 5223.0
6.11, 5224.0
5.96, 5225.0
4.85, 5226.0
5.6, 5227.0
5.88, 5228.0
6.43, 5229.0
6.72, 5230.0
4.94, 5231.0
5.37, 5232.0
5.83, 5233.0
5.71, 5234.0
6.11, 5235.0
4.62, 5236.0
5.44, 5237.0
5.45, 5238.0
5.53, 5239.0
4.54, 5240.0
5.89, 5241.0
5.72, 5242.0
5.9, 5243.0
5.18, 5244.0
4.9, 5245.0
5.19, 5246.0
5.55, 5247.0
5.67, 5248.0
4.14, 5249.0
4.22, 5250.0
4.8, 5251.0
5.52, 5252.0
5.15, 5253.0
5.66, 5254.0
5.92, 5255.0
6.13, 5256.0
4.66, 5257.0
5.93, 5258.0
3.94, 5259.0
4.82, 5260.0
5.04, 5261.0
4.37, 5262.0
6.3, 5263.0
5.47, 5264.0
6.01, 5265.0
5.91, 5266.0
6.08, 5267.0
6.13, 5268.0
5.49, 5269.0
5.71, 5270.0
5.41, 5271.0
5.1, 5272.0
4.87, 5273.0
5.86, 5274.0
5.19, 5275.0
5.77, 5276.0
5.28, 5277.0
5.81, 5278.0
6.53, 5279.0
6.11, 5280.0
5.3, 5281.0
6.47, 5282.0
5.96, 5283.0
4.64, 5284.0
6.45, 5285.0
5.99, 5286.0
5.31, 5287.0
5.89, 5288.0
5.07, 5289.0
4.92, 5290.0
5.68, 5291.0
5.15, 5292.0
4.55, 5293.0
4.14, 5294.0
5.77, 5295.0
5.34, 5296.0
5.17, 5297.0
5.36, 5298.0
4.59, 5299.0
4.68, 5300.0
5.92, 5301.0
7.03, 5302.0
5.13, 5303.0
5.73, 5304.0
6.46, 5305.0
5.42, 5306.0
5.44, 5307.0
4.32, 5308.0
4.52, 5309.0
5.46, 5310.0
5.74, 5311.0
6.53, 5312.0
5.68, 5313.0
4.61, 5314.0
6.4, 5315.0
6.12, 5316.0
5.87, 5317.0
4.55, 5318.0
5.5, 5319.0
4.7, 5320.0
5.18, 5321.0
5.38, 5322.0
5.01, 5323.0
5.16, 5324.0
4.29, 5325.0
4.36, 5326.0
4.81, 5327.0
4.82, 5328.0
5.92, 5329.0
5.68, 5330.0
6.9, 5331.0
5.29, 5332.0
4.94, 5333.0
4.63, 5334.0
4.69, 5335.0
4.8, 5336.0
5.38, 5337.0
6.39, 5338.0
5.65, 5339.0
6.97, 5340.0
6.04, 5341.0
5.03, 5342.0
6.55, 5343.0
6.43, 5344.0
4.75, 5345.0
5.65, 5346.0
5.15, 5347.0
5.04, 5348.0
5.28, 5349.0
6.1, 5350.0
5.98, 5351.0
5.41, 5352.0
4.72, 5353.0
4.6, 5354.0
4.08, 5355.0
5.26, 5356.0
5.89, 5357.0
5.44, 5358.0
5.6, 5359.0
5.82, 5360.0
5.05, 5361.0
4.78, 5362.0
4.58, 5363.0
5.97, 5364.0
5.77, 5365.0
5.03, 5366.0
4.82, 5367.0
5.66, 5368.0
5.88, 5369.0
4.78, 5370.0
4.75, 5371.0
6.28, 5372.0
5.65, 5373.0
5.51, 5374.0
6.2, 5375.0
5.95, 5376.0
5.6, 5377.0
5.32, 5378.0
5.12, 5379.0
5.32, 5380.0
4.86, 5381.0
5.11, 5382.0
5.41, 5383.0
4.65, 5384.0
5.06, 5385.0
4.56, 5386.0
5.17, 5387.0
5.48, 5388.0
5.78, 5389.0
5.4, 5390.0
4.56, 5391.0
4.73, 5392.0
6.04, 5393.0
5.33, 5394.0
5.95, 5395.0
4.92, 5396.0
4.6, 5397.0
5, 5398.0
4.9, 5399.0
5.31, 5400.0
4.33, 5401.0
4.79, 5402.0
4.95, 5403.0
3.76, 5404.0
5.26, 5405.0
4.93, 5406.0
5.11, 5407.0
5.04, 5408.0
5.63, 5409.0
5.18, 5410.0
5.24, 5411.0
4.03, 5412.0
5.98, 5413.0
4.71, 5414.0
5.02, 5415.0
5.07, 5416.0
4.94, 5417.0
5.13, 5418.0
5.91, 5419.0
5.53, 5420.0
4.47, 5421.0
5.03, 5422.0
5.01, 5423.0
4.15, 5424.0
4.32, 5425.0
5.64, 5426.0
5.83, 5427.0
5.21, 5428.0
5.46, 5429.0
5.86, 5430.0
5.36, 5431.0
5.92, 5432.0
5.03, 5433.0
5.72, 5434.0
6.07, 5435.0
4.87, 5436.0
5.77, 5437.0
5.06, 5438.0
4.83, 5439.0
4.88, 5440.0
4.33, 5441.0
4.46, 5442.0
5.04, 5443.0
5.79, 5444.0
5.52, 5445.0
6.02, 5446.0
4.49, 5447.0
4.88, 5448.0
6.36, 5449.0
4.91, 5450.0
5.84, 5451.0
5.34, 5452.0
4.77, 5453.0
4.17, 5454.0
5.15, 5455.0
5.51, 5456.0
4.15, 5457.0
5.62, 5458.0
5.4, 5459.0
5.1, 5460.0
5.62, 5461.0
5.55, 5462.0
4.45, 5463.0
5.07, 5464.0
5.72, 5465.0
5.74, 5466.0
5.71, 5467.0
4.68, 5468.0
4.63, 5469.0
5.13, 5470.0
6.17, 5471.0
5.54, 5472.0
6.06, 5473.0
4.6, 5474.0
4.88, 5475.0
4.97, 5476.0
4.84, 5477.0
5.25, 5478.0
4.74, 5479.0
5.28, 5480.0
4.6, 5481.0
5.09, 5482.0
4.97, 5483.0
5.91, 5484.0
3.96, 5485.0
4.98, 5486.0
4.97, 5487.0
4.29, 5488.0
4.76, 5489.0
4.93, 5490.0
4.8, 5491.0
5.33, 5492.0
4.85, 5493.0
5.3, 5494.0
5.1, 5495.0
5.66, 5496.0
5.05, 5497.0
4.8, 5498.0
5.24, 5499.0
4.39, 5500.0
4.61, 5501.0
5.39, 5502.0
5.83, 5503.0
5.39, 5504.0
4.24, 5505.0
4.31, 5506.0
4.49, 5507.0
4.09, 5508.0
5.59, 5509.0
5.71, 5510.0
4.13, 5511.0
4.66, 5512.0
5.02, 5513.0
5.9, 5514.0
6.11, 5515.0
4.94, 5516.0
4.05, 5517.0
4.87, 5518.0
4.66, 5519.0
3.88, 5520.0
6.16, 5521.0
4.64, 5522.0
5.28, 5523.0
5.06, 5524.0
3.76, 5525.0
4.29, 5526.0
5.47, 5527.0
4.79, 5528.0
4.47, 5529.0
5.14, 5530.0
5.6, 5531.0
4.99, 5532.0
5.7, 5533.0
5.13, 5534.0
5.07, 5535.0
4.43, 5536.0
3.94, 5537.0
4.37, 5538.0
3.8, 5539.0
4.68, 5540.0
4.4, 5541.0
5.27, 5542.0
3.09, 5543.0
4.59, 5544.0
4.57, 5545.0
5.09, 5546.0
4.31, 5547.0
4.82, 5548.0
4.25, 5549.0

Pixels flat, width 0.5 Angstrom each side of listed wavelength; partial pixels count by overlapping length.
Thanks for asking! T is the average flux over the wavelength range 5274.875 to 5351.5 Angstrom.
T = 5.46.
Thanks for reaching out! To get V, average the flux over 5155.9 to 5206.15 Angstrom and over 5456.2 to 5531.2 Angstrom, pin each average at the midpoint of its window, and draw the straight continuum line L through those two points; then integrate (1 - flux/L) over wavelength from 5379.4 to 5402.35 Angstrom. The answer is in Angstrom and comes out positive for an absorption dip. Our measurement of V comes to 0.3 Angstrom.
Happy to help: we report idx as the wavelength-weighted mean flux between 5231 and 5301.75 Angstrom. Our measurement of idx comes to 5.41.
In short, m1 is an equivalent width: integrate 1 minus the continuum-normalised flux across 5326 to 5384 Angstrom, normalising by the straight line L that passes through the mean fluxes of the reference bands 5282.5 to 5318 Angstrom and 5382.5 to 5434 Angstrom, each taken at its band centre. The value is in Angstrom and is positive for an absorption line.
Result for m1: -1.4 Angstrom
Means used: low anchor 5.45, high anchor 5.12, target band 5.41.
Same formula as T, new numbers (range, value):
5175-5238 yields 5.51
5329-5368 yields 5.43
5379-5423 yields 5.07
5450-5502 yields 5.08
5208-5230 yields 5.54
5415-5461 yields 5.2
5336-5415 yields 5.29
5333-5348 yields 5.54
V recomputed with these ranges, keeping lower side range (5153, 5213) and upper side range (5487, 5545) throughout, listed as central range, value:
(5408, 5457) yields -1.6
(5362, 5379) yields -1.0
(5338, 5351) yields -1.4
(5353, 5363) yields 0.1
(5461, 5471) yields -0.6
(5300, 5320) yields -1.1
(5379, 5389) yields 0.0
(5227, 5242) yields -0.5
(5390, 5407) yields 0.4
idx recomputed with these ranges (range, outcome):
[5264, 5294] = 5.58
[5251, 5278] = 5.45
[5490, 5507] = 5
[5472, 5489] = 4.97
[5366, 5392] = 5.3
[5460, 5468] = 5.34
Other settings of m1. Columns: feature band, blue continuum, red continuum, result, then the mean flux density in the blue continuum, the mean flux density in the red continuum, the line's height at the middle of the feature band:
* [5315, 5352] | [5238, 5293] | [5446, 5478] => -0.5 Angstrom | 5.44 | 5.21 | 5.36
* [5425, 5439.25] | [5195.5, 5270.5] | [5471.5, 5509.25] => -1.0 Angstrom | 5.44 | 4.97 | 5.08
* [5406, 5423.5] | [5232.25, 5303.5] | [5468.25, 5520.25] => 0.1 Angstrom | 5.42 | 4.98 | 5.14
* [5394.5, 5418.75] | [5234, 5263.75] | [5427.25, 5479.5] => 1.1 Angstrom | 5.26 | 5.24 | 5.24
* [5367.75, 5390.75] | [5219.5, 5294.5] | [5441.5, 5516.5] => -0.4 Angstrom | 5.47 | 5.1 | 5.27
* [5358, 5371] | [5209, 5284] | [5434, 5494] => 0.0 Angstrom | 5.48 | 5.13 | 5.29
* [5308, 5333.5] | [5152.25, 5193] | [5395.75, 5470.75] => -0.1 Angstrom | 5.51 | 5.14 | 5.3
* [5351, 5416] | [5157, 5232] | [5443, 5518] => 0.6 Angstrom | 5.52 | 5.09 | 5.24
